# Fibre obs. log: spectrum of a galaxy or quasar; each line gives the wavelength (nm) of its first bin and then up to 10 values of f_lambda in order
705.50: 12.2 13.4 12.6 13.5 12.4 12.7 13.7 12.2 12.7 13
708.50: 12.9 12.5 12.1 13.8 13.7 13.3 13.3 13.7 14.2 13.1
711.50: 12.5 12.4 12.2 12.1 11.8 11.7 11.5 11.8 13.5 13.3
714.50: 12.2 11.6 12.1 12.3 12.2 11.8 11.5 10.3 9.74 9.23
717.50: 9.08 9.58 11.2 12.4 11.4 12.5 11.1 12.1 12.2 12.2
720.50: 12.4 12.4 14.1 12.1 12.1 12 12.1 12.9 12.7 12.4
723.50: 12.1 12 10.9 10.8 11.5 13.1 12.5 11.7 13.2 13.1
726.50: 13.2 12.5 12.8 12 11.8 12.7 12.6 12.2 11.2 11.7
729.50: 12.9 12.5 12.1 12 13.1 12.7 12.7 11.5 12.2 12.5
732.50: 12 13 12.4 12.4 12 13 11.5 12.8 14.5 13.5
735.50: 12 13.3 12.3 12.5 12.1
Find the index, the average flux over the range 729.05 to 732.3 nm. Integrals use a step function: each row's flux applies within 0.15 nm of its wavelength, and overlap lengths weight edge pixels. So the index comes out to 12.4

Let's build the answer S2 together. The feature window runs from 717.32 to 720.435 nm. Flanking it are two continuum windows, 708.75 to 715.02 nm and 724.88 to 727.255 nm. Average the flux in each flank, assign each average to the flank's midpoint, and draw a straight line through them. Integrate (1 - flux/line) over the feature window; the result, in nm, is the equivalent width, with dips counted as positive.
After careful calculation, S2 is 0.33 nm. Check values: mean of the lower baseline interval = 12.7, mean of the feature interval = 11.4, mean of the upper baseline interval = 12.8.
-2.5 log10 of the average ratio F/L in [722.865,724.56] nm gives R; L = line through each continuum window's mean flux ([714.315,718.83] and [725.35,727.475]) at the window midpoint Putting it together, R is 0.04 mag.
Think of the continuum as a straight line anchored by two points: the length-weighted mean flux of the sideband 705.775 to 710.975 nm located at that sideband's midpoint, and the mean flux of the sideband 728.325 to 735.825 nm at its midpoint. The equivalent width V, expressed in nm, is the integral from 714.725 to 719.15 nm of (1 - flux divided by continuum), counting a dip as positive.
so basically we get 0.60 nm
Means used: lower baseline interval 13.1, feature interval 11.1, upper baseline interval 12.5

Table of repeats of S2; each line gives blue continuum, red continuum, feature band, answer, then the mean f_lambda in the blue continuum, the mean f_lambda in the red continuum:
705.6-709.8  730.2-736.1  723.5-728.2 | 0.16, 12.9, 12.6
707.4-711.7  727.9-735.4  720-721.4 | 0.01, 13.1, 12.5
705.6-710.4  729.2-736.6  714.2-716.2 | 0.11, 13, 12.5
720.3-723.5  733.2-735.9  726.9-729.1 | 0.08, 12.5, 12.8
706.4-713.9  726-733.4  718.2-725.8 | 0.24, 12.8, 12.4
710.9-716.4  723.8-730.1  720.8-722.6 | -0.04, 12.3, 12.2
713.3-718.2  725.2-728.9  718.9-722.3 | -0.13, 11.3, 12.5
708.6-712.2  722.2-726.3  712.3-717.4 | 0.46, 13.1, 12.2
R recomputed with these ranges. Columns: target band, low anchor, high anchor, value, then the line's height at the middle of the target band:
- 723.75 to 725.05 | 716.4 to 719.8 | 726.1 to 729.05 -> 0.03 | 11.9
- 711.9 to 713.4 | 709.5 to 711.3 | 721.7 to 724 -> 0.12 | 13.3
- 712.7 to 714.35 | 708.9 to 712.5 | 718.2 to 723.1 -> 0.04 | 12.8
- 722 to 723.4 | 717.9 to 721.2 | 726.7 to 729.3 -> -0.03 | 12.1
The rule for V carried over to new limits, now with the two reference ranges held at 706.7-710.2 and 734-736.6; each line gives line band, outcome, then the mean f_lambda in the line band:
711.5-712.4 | 0.04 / 12.3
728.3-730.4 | 0.11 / 12.1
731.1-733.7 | 0.10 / 12.3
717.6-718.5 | 0.14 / 10.9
